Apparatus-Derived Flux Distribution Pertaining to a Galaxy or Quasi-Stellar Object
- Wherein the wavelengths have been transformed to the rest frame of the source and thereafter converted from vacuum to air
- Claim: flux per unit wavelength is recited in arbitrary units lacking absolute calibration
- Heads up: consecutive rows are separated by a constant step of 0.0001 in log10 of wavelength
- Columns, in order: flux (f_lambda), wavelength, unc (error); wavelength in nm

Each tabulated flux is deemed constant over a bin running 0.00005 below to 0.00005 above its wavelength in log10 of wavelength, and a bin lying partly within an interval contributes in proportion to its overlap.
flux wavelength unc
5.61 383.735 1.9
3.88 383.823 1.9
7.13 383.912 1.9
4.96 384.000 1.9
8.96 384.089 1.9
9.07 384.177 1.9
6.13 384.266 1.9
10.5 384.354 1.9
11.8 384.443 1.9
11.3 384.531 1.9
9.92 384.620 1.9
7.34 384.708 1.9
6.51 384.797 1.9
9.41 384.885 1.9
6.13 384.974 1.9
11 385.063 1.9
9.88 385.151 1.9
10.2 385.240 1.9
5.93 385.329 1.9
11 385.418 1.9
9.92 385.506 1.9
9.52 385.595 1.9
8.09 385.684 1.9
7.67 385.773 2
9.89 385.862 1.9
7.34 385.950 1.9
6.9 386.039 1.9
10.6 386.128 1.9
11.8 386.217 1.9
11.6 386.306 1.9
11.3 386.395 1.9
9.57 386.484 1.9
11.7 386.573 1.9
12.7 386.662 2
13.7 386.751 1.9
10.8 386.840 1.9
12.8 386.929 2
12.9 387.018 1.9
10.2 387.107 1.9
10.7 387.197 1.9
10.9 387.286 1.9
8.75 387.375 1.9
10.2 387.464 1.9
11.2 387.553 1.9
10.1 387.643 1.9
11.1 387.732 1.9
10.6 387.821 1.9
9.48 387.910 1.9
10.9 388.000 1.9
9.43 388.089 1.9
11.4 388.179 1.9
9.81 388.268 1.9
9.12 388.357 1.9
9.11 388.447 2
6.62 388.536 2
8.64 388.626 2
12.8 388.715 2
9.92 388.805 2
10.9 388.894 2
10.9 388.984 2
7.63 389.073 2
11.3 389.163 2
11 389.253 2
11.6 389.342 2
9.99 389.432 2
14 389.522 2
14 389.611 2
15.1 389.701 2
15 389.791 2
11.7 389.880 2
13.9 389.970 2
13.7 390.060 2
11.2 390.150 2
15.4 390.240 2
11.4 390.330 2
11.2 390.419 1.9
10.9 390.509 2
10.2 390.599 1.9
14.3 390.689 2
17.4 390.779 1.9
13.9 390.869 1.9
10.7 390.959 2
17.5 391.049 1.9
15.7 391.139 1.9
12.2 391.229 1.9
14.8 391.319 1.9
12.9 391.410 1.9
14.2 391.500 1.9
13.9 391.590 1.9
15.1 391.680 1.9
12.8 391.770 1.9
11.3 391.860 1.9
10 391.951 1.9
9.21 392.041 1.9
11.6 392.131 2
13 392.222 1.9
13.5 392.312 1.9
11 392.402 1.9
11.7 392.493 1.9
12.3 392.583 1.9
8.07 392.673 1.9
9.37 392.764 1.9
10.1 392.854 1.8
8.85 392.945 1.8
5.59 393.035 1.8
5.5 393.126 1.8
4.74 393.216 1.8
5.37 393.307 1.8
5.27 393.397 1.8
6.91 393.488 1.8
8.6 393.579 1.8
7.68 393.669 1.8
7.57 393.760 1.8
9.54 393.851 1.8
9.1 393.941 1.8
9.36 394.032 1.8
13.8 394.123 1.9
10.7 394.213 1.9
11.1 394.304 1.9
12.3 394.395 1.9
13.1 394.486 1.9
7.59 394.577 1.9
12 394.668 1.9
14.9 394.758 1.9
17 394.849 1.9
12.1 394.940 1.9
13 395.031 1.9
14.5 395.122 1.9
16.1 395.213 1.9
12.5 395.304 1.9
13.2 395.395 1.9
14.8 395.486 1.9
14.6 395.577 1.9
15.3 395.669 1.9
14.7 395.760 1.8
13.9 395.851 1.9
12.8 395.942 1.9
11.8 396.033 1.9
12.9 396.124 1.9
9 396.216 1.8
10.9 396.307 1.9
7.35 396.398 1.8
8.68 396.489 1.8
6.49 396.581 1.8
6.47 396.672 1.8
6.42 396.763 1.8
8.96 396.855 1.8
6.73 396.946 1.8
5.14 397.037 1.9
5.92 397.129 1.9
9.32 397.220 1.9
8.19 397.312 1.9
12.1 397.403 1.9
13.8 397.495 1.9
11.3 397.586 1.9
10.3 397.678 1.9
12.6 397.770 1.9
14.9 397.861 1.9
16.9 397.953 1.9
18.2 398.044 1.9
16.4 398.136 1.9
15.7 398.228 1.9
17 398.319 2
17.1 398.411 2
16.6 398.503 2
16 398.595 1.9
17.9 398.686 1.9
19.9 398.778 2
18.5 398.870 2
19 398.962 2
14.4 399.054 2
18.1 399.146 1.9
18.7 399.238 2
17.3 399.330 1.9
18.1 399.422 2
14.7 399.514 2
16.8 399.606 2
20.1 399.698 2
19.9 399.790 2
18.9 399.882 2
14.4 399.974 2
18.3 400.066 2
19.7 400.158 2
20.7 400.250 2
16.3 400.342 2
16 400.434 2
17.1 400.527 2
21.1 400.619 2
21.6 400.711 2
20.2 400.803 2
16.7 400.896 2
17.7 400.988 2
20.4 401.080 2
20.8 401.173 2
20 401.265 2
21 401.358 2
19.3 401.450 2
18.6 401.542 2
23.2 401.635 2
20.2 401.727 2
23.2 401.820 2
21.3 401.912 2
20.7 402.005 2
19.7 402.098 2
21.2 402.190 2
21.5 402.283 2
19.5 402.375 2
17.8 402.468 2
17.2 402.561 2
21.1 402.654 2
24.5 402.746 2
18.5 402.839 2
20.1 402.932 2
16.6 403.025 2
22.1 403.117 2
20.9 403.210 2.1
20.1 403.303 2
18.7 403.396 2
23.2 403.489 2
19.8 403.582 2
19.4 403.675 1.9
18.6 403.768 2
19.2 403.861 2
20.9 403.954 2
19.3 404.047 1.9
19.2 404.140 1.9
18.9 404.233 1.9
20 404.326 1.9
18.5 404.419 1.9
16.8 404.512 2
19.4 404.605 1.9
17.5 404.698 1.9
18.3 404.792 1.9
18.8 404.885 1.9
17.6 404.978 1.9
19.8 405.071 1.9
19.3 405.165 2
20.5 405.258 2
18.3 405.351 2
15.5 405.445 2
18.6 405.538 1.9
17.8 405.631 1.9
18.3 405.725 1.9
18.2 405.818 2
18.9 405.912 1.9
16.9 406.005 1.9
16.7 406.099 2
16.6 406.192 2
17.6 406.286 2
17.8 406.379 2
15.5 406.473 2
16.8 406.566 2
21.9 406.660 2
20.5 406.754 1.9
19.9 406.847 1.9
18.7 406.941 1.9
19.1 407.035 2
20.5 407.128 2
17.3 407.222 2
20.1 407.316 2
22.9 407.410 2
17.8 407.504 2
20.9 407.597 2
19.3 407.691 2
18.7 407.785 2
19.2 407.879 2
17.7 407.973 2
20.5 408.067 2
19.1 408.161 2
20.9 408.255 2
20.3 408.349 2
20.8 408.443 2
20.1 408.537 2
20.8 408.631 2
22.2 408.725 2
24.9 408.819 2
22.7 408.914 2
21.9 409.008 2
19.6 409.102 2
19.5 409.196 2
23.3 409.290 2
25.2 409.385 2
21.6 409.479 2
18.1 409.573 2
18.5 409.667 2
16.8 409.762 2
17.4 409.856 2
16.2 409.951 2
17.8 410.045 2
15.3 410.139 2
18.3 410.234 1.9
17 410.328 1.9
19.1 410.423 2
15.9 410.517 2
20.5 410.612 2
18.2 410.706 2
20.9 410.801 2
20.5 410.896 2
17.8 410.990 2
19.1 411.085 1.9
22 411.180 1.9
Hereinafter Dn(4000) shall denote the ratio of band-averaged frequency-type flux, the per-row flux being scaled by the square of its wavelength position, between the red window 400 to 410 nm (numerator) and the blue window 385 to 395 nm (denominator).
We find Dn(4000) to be 1.92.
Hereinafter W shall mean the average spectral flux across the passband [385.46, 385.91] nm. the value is 9.03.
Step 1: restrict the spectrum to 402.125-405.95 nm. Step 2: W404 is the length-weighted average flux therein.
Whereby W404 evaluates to 19.3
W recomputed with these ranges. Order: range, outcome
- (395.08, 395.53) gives 14.2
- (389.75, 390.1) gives 13.6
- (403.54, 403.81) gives 19.3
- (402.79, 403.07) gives 18.4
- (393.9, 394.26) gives 10.8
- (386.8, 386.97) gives 11.8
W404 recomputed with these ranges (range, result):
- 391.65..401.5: 13.4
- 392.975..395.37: 10.3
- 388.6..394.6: 11.2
